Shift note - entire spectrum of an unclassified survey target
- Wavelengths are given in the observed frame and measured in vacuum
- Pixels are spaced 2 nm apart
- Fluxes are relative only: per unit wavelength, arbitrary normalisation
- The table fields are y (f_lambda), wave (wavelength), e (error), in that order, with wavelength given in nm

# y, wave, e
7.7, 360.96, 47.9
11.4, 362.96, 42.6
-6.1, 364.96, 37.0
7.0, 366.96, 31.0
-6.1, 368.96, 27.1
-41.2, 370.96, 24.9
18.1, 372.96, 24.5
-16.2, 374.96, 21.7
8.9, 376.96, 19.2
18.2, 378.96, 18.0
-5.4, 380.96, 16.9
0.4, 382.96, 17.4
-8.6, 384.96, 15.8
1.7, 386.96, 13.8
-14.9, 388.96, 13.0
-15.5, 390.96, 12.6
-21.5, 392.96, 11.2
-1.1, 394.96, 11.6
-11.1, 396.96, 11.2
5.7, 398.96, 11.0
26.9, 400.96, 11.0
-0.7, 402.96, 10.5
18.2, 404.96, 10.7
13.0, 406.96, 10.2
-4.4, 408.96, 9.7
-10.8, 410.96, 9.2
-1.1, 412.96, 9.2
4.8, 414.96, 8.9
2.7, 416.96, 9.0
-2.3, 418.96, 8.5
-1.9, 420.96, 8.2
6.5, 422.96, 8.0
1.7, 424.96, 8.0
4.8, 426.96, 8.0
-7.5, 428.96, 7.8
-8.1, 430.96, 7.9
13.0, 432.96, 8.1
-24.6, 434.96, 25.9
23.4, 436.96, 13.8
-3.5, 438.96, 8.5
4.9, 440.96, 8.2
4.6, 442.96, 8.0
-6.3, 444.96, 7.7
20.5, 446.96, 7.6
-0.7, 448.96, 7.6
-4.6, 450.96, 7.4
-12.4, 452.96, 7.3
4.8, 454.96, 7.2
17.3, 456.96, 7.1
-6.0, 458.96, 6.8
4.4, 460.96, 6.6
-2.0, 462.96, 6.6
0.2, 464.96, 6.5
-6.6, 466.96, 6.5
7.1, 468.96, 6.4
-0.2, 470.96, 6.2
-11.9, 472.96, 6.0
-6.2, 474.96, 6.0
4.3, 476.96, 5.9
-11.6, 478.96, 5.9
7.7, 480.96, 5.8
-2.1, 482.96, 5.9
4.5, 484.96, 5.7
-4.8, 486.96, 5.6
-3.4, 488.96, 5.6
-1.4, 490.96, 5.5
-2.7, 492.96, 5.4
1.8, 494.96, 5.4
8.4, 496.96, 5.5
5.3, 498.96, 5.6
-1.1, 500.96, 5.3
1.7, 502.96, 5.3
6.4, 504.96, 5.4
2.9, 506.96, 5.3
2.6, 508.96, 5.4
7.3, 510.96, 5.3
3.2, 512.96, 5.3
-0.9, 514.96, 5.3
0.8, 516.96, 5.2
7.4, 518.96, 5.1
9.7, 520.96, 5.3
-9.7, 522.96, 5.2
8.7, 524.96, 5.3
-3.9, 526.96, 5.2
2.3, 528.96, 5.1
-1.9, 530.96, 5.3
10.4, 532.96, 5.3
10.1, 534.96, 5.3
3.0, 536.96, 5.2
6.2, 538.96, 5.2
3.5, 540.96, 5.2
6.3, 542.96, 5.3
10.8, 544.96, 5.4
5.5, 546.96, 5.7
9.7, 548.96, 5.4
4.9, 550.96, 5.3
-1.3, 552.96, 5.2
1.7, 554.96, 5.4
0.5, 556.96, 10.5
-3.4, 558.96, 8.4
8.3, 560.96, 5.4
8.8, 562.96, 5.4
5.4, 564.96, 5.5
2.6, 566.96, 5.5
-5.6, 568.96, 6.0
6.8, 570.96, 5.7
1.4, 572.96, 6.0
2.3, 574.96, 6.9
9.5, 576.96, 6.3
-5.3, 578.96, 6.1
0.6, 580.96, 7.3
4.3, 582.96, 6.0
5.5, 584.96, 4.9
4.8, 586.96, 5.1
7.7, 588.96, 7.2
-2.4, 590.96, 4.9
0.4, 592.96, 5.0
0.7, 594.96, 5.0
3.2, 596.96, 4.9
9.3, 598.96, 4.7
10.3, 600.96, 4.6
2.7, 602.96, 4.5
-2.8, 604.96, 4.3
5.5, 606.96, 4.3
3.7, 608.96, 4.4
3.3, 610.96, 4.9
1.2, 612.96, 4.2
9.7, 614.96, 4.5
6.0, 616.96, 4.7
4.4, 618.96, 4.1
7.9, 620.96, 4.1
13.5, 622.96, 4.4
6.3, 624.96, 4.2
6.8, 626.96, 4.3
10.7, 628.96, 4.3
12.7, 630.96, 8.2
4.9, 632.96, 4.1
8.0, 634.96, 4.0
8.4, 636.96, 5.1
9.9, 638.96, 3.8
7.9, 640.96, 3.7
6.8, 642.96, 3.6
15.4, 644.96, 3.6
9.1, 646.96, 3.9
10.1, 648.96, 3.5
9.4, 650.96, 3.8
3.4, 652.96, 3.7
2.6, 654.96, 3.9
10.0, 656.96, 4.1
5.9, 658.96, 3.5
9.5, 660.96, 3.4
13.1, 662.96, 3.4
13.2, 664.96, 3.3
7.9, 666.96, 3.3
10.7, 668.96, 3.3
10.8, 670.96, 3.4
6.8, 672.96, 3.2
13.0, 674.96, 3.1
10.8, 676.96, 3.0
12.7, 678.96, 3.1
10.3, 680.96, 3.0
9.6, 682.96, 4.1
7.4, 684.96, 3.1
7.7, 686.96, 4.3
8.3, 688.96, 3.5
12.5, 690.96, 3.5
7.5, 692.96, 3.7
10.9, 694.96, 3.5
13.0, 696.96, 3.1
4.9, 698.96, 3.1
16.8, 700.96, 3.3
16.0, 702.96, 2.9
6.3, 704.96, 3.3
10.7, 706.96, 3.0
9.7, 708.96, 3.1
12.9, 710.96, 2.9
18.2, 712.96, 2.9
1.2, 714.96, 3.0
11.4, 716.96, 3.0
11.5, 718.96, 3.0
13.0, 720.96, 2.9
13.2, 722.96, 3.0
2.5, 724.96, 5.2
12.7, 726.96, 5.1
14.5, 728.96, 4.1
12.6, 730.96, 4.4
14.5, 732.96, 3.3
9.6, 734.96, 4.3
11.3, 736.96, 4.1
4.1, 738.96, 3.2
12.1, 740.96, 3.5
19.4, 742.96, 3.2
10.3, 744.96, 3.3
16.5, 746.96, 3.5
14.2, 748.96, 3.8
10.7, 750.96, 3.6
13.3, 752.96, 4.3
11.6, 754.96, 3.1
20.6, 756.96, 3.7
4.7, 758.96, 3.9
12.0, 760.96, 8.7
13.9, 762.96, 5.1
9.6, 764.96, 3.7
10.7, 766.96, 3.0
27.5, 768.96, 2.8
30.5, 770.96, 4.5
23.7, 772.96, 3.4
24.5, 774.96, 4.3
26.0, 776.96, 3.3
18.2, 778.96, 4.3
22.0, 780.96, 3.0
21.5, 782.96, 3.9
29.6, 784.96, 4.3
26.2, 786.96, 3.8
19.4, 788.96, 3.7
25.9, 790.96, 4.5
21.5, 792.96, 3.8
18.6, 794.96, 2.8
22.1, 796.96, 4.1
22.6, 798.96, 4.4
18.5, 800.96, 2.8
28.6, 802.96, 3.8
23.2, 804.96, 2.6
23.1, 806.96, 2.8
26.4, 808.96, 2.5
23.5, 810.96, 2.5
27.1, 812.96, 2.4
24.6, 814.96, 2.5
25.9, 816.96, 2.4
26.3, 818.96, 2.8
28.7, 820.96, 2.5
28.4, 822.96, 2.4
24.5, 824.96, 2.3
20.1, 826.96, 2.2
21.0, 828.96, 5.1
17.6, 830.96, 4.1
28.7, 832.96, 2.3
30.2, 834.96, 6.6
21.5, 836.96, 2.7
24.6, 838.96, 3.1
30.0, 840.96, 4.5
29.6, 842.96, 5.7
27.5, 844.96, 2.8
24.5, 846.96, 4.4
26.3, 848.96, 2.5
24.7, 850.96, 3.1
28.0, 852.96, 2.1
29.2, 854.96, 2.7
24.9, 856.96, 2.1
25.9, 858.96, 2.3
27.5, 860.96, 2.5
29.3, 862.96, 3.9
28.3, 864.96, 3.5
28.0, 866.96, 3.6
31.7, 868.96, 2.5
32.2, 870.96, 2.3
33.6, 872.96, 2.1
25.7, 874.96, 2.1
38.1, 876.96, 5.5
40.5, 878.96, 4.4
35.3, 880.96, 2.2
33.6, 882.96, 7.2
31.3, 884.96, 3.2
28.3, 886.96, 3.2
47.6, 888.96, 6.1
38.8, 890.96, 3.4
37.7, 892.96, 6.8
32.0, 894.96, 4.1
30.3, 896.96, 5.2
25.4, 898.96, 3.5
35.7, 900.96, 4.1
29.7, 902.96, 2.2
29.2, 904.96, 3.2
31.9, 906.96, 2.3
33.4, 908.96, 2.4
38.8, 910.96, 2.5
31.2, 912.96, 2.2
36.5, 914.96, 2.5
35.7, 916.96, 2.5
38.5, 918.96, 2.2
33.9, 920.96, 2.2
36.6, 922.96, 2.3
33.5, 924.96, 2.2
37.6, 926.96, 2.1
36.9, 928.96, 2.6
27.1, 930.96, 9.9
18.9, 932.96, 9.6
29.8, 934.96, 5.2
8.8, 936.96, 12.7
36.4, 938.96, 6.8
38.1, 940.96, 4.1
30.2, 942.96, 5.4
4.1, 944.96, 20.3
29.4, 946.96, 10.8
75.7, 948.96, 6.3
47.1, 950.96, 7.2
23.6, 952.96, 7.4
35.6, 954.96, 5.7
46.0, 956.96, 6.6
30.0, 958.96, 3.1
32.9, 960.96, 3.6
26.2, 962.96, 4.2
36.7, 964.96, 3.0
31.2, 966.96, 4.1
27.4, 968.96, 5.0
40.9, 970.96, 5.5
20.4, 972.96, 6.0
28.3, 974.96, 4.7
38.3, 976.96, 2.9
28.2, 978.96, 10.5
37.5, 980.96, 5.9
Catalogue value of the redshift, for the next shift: 0.93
